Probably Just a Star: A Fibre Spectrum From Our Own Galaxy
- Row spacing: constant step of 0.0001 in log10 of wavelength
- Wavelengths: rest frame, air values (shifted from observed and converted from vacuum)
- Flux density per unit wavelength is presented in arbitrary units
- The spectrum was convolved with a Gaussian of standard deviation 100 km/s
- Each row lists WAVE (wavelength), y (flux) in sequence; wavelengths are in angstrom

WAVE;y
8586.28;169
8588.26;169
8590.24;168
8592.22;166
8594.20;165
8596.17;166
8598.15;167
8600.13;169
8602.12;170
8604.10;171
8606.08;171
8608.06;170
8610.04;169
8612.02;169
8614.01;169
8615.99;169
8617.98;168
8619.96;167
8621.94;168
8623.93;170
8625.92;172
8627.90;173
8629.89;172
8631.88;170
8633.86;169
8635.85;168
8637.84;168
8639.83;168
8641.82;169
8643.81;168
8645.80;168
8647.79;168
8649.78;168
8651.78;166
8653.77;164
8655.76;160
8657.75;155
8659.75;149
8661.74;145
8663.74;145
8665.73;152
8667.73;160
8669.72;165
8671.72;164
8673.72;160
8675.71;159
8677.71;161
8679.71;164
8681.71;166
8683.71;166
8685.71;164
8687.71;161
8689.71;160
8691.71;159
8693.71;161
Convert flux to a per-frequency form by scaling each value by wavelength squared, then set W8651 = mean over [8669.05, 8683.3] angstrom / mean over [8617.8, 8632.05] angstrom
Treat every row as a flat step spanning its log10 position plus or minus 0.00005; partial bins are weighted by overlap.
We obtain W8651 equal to 1.0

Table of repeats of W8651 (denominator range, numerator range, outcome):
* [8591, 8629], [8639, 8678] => 0.96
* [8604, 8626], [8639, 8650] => 1.00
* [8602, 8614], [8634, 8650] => 1.00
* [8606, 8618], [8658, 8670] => 0.91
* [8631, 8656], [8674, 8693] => 0.98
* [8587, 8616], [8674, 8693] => 0.98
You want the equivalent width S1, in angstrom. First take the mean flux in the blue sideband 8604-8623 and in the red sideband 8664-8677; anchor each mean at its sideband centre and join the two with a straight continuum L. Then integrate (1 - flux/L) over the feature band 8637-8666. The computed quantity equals 0.3 angstrom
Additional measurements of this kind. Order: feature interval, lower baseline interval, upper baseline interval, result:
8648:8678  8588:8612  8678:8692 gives 1.1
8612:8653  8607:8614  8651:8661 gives -1.2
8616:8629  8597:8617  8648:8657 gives -0.2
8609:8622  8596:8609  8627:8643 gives 0.1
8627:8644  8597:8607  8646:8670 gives -0.7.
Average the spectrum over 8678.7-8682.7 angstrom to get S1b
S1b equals 165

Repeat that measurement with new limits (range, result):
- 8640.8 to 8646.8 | 168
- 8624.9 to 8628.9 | 172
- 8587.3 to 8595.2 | 167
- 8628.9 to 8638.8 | 169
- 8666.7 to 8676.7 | 162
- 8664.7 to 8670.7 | 159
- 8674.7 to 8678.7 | 160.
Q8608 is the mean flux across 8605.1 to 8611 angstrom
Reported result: 170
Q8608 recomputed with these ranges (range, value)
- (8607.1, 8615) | 169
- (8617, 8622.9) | 168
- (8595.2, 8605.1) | 168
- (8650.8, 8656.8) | 163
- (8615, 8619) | 169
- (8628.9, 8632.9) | 171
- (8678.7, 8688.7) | 164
